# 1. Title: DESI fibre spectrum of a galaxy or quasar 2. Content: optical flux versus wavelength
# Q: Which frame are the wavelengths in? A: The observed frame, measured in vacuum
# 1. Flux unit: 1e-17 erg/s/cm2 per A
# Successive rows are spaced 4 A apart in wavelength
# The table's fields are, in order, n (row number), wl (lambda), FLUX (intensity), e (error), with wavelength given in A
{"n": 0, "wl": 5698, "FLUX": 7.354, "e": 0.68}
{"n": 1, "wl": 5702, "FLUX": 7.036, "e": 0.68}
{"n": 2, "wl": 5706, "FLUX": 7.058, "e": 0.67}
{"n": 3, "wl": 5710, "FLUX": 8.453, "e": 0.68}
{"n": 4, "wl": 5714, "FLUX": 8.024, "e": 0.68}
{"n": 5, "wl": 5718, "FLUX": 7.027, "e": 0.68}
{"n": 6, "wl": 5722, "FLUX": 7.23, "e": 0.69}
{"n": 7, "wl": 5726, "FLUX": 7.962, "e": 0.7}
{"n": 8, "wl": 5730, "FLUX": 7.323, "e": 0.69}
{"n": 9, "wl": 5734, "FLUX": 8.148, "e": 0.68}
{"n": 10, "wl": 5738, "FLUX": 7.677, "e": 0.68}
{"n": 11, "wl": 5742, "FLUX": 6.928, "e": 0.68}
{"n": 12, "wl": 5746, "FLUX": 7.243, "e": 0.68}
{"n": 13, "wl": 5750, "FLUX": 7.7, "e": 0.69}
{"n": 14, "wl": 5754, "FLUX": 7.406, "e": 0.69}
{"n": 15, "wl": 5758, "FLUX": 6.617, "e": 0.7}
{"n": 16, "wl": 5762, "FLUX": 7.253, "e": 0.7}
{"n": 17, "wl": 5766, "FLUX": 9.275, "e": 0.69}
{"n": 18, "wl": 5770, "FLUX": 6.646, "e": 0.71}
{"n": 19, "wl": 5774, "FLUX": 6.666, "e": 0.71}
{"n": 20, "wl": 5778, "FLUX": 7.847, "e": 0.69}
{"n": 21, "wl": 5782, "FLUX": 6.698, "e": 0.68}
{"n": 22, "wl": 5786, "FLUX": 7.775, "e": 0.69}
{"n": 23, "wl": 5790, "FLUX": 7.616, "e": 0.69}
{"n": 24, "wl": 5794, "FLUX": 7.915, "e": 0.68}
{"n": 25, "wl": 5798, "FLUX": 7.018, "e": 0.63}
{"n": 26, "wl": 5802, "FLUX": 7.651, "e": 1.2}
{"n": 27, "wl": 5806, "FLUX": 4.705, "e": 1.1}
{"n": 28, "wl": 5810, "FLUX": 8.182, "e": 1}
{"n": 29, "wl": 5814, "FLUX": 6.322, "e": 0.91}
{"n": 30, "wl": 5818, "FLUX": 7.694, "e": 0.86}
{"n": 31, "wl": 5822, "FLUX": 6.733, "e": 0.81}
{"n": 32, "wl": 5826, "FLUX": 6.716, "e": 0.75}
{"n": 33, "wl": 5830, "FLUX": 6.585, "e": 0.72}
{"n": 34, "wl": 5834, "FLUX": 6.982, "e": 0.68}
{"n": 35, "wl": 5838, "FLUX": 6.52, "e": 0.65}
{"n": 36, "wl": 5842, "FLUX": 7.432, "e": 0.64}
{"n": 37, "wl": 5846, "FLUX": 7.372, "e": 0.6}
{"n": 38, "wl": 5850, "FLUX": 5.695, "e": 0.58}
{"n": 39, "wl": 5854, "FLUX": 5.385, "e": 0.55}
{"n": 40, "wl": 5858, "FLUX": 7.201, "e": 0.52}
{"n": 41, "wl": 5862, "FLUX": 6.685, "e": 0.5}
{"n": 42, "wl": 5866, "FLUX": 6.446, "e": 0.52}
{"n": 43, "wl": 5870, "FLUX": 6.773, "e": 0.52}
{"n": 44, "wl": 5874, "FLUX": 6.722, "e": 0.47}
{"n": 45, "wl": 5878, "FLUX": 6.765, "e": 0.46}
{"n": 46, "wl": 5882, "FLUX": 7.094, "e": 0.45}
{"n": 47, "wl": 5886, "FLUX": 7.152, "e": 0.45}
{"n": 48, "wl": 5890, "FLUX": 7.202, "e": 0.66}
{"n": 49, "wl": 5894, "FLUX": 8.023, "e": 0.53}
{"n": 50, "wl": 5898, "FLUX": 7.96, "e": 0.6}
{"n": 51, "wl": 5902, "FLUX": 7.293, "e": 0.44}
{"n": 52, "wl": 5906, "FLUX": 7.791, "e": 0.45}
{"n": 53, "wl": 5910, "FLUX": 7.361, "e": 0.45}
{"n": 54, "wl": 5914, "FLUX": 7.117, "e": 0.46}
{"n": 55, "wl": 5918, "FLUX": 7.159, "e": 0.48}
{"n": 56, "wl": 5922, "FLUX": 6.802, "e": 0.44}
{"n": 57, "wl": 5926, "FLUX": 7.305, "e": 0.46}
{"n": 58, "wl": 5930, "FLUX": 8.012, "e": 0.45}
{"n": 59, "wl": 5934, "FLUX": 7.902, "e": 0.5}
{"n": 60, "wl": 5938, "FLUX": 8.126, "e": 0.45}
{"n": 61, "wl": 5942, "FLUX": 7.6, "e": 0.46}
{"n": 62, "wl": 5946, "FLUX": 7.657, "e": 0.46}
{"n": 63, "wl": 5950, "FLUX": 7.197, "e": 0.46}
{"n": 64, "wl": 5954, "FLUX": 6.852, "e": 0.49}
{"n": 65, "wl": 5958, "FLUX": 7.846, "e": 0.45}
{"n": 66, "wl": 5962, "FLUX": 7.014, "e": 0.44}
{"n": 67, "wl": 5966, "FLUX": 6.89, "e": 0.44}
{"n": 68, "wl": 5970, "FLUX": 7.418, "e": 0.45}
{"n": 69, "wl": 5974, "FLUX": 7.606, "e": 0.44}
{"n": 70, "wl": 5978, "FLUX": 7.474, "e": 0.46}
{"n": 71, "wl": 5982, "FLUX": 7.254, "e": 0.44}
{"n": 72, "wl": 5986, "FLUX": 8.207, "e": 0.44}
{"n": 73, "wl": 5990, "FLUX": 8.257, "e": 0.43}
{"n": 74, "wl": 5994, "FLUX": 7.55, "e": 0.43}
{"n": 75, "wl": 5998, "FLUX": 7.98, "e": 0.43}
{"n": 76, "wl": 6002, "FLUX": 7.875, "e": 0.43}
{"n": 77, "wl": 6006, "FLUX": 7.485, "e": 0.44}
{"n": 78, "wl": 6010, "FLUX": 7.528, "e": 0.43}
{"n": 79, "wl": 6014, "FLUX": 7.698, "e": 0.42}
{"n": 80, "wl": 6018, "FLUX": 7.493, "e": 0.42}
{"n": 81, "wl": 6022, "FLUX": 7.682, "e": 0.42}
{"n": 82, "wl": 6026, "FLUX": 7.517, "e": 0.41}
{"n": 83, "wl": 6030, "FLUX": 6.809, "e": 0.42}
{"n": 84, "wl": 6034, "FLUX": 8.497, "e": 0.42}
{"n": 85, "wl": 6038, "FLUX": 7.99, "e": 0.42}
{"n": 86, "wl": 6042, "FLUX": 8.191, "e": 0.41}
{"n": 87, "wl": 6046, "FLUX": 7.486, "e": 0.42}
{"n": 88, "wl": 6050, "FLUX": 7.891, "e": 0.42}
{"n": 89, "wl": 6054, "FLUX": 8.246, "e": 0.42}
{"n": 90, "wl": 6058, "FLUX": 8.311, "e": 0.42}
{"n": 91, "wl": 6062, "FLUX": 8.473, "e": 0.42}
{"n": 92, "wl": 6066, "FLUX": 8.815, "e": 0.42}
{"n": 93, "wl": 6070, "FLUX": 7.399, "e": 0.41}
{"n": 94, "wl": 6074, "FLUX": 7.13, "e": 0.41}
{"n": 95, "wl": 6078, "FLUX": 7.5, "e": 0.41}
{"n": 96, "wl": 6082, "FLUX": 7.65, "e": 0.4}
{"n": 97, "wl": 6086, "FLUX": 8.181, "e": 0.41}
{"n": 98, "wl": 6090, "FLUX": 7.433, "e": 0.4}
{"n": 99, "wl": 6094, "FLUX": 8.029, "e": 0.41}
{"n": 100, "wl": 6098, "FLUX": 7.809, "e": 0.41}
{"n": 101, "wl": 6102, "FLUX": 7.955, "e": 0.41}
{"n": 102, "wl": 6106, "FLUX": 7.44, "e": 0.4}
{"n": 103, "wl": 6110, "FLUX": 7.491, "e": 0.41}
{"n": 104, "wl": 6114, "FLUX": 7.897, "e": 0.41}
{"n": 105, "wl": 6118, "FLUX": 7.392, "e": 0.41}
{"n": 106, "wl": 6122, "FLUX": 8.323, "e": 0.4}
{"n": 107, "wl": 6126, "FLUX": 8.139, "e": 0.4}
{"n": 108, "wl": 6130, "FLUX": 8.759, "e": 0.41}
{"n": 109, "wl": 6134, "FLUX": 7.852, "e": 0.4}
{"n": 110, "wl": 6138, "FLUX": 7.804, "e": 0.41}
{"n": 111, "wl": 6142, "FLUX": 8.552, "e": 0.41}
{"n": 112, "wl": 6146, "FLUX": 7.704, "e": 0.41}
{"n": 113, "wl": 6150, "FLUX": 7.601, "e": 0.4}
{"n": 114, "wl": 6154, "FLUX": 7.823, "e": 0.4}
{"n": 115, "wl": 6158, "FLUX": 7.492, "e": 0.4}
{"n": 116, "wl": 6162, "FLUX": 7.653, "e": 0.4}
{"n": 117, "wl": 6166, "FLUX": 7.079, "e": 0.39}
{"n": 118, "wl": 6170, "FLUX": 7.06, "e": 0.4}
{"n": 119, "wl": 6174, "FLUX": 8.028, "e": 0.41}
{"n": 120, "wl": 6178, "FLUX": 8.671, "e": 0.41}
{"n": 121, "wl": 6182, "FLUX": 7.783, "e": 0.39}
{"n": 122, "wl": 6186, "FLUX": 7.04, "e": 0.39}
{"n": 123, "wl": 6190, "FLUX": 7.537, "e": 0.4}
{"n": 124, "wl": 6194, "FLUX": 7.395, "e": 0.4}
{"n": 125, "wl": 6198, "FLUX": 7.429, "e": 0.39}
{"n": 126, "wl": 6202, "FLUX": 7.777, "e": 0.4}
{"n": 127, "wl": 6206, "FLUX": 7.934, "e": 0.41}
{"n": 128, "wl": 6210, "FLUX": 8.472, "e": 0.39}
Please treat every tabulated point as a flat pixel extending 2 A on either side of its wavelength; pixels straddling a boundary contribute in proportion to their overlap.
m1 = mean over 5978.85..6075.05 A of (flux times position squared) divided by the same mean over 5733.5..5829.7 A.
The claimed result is 1.2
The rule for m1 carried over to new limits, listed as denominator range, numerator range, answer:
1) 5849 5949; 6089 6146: 1.19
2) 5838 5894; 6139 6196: 1.25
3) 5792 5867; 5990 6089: 1.23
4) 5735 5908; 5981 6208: 1.20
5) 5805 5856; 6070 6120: 1.25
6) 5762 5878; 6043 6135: 1.24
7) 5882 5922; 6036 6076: 1.14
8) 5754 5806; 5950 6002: 1.10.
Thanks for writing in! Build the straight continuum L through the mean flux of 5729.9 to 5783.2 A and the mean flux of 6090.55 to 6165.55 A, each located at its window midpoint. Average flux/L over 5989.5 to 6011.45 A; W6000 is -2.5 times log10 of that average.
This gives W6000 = -0.008 mag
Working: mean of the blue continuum 7.4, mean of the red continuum 7.85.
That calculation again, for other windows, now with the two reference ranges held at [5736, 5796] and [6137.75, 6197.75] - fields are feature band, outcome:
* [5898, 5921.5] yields 0.02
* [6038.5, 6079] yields -0.05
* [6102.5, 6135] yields -0.04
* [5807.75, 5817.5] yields 0.03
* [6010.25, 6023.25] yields 0.00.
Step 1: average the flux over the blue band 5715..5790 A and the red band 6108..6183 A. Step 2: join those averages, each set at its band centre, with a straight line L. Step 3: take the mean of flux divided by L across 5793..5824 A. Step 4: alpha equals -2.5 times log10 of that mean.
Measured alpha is 0.07 mag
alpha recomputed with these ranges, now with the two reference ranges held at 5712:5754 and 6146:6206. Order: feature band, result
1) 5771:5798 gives 0.02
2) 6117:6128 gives -0.06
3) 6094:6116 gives -0.02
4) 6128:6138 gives -0.08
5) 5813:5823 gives 0.08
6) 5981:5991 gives -0.05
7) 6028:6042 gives -0.03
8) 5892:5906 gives -0.03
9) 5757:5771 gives -0.01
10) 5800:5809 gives 0.18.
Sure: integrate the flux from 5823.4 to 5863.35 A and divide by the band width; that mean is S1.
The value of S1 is 6.66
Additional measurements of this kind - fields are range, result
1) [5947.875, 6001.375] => 7.51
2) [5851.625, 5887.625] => 6.68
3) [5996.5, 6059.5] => 7.79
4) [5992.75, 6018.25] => 7.67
